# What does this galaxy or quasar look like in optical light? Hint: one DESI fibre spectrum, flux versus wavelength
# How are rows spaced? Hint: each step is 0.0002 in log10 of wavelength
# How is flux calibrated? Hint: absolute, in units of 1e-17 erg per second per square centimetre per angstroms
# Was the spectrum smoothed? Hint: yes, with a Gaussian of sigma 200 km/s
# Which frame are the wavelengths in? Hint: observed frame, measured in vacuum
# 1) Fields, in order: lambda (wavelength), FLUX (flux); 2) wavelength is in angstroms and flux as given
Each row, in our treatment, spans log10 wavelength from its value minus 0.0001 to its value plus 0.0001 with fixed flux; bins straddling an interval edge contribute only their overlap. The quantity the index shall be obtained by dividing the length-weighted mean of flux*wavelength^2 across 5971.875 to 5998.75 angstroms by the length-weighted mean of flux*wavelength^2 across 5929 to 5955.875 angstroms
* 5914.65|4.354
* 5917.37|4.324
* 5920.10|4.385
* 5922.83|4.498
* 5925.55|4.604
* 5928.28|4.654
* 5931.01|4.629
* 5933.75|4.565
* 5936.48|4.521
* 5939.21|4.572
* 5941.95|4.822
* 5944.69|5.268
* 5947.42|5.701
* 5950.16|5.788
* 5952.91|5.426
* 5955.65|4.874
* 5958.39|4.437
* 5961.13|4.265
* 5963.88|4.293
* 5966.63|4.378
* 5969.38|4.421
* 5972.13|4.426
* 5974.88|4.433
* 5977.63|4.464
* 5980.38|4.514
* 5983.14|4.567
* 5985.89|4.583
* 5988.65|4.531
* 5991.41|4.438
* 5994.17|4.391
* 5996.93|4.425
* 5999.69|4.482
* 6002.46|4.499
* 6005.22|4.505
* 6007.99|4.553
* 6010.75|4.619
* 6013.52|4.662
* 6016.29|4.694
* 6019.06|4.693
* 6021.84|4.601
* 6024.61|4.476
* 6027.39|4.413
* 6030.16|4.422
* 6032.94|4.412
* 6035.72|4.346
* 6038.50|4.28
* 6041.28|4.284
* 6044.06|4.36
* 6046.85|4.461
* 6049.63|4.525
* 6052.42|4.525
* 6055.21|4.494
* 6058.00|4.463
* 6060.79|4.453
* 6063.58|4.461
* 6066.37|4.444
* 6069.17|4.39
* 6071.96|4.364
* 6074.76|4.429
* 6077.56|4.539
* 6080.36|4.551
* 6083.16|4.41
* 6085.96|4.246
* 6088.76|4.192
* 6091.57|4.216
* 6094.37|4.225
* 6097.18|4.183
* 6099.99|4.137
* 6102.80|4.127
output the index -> 0.91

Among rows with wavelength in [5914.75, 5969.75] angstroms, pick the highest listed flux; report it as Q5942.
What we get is 5.788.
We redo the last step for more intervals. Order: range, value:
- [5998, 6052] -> 4.694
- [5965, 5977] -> 4.433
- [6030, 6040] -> 4.422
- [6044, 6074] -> 4.525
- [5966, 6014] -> 4.662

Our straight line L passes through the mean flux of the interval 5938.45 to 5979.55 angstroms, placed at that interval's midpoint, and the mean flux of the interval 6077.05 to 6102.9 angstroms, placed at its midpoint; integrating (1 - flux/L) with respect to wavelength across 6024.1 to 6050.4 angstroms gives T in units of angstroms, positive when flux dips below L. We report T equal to 0.5 angstroms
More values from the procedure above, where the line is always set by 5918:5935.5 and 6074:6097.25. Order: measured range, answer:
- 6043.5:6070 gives -0.5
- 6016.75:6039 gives -0.3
